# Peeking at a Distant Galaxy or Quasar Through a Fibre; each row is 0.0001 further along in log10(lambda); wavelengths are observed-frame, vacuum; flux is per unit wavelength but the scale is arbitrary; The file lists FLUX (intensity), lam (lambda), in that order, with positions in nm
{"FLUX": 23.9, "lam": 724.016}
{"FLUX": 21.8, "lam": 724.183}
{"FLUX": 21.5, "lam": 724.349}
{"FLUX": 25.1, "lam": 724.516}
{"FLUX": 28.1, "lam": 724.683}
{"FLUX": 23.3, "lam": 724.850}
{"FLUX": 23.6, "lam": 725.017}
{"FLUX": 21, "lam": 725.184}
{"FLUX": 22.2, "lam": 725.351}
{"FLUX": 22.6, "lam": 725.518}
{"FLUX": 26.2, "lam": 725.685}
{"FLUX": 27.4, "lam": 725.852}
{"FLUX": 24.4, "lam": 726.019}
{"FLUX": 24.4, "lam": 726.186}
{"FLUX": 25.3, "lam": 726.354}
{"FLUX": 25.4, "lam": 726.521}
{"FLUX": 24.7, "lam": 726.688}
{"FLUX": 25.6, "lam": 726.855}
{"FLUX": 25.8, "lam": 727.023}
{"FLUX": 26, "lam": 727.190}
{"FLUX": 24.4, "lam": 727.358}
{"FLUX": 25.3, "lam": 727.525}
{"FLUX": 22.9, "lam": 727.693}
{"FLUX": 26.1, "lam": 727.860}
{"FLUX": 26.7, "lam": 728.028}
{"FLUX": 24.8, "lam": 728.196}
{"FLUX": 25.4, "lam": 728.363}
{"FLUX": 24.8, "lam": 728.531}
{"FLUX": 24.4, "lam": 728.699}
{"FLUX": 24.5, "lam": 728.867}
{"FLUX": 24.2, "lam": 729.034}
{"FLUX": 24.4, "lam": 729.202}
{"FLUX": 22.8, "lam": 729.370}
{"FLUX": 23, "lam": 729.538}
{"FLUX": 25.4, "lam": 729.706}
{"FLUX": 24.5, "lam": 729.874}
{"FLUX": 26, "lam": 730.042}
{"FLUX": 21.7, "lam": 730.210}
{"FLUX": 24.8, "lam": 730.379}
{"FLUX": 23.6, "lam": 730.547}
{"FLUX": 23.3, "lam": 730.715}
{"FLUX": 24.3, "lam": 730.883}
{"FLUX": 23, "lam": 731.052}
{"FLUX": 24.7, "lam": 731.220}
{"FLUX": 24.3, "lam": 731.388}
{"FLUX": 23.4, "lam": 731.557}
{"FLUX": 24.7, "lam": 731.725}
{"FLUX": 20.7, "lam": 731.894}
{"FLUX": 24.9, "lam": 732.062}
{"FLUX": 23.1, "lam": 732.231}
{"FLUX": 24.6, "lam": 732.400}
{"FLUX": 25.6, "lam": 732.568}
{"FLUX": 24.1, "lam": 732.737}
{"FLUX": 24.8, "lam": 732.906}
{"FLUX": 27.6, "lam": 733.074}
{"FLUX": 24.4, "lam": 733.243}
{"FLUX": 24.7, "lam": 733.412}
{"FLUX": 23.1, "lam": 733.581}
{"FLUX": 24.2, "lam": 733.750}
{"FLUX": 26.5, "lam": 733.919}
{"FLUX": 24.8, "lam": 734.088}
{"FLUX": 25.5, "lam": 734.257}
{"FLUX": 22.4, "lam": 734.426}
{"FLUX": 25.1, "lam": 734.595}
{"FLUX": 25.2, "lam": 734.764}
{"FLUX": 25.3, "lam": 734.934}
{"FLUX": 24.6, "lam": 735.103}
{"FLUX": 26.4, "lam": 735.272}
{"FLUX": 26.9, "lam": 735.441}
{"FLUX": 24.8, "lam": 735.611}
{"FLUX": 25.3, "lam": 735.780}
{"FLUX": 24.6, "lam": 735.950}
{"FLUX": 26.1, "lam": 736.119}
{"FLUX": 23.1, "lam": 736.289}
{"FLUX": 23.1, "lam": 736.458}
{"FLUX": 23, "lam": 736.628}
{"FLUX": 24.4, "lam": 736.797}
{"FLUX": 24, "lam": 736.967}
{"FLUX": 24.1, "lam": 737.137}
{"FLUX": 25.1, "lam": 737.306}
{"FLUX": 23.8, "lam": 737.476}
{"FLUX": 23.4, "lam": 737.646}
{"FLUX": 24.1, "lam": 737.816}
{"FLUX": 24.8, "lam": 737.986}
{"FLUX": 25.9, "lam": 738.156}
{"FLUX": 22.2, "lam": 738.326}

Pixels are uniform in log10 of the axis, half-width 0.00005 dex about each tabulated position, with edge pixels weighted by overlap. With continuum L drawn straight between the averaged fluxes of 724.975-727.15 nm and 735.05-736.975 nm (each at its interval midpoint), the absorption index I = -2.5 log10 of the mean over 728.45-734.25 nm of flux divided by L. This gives 0.02 mag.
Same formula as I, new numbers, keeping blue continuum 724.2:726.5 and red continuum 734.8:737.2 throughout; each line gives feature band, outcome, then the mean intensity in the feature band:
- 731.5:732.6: 0.03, 23.8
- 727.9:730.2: -0.01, 24.6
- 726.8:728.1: -0.04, 25.3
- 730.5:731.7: 0.03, 23.9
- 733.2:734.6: 0.00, 24.5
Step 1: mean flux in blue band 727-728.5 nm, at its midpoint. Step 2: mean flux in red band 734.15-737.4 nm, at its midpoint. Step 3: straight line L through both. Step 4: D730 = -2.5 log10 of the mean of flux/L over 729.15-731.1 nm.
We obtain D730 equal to 0.05 mag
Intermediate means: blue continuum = 25.2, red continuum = 24.7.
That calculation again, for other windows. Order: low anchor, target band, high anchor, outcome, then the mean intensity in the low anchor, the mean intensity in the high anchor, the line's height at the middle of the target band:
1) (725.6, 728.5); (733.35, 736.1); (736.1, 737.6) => -0.03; 25.3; 24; 24.3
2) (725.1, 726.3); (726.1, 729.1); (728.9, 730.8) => -0.05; 24.1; 24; 24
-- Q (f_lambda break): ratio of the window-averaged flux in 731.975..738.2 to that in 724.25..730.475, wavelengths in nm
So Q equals 1.01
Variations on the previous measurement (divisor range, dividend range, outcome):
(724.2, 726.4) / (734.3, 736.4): 1.03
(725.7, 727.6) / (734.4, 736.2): 0.99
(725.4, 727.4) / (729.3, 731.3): 0.95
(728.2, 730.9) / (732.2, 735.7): 1.03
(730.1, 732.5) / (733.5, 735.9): 1.06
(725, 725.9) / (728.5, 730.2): 1.02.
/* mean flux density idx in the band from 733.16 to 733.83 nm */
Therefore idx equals 24.1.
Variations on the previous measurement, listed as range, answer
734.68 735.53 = 25.7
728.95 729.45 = 23.8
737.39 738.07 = 24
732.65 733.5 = 25.1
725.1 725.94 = 23.9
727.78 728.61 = 25.6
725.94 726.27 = 24.4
